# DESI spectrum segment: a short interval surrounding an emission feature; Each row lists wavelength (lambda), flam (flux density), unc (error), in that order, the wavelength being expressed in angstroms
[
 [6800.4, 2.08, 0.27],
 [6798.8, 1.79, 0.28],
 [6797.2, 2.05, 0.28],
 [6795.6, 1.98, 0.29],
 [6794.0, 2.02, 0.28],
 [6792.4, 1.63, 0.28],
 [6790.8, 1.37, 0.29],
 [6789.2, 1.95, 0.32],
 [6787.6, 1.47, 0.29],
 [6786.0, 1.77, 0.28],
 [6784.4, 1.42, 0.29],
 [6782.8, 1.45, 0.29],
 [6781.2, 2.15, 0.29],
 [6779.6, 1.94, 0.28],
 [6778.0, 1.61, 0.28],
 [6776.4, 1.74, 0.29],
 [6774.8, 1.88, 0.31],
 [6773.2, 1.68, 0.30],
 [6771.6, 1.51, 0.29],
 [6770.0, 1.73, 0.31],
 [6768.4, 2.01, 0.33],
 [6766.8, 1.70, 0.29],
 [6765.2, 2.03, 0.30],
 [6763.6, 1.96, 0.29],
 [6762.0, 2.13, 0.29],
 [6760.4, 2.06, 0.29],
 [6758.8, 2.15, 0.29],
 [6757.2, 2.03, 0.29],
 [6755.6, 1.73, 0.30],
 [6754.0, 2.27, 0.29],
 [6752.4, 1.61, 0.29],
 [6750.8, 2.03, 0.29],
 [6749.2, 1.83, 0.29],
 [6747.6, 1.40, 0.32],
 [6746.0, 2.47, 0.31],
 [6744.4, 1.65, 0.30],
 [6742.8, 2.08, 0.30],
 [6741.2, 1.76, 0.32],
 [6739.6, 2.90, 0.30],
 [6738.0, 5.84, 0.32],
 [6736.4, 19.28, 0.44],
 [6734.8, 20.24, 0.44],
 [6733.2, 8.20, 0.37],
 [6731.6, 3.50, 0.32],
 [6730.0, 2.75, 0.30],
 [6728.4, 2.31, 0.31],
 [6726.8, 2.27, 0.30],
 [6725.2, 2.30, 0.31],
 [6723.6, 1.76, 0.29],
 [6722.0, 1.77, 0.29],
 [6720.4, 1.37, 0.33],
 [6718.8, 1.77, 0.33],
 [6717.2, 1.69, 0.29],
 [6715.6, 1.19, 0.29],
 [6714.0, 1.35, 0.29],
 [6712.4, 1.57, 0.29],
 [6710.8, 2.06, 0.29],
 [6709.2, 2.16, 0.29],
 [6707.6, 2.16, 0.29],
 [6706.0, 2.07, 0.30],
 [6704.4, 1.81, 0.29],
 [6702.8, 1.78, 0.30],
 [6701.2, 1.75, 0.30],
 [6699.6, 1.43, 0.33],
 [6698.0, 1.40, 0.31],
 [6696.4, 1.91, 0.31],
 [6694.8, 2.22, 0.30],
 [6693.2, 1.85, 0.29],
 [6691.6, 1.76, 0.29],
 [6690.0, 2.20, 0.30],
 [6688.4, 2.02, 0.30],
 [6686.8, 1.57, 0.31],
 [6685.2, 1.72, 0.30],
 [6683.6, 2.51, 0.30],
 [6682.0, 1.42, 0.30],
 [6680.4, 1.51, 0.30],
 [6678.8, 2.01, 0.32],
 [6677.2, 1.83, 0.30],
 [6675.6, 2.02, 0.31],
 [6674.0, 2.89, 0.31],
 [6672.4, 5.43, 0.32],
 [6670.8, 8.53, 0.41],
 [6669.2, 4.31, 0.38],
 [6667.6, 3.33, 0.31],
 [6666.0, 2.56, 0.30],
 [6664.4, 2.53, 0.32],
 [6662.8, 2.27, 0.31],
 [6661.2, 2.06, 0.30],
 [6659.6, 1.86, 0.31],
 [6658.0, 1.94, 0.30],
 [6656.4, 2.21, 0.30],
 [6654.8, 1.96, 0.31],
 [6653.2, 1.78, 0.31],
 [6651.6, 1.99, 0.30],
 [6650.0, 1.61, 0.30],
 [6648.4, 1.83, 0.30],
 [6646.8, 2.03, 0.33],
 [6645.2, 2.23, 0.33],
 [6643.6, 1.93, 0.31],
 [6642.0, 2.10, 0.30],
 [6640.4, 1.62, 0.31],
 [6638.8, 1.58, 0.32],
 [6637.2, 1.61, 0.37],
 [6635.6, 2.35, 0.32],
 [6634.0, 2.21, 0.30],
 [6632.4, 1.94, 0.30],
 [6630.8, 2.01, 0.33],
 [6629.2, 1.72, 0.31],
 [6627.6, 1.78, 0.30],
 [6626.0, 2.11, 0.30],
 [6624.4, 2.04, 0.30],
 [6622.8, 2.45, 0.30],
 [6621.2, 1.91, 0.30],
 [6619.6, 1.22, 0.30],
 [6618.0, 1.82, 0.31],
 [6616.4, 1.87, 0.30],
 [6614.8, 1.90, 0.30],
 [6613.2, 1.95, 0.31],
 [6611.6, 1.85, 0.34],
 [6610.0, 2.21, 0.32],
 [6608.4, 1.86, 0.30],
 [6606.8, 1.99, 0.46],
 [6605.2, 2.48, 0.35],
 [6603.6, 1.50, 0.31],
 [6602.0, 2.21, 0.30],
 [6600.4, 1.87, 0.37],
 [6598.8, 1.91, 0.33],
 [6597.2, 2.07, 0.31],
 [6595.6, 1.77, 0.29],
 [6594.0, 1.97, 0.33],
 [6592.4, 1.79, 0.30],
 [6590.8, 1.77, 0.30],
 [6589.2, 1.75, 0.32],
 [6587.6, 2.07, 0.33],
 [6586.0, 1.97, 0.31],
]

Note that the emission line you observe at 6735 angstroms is [O III]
